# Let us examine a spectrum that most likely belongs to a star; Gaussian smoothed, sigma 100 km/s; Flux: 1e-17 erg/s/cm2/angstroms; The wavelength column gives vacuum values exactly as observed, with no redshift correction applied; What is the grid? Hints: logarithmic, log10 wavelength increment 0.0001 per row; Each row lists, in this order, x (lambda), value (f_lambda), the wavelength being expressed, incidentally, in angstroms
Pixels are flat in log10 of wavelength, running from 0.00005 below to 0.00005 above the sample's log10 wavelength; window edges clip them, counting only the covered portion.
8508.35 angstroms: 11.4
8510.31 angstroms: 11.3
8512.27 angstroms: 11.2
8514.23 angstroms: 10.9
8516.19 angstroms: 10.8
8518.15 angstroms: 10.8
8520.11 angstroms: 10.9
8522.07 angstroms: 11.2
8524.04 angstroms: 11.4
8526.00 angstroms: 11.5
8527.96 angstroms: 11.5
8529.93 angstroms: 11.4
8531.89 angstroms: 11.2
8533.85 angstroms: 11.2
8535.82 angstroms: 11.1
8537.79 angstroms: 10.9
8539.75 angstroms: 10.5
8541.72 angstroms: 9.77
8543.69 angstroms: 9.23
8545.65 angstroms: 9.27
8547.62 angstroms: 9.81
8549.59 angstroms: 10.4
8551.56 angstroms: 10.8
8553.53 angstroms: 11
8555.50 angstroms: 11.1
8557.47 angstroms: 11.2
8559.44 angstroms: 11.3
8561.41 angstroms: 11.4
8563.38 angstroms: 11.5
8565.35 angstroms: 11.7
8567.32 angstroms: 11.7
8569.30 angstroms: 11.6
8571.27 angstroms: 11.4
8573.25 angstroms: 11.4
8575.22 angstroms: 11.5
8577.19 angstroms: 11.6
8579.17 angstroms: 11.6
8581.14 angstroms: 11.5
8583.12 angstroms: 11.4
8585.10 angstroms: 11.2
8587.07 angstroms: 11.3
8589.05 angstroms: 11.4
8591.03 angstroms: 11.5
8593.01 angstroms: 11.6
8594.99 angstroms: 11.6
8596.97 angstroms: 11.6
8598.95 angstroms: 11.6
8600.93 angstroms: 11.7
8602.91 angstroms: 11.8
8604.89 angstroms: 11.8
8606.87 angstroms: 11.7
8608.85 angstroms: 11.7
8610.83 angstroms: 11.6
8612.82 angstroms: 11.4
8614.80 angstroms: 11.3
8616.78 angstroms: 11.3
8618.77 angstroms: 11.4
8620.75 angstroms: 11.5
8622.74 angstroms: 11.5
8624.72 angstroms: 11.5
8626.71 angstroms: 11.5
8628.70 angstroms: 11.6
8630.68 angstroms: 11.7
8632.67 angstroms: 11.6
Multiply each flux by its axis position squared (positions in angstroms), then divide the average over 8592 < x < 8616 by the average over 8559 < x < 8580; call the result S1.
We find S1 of 1.02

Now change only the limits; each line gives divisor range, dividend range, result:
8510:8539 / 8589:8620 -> 1.06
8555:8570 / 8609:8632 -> 1.02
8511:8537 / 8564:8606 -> 1.05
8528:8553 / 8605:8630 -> 1.12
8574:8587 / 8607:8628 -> 1.01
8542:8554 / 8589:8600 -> 1.17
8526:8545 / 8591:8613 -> 1.10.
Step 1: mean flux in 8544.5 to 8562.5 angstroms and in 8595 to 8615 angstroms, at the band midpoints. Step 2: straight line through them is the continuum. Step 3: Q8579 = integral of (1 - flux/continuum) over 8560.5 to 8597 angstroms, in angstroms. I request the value -1.1 angstroms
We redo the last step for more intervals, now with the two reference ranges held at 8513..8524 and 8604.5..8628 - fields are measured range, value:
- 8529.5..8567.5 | 1.1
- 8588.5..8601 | -0.2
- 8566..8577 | -0.3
